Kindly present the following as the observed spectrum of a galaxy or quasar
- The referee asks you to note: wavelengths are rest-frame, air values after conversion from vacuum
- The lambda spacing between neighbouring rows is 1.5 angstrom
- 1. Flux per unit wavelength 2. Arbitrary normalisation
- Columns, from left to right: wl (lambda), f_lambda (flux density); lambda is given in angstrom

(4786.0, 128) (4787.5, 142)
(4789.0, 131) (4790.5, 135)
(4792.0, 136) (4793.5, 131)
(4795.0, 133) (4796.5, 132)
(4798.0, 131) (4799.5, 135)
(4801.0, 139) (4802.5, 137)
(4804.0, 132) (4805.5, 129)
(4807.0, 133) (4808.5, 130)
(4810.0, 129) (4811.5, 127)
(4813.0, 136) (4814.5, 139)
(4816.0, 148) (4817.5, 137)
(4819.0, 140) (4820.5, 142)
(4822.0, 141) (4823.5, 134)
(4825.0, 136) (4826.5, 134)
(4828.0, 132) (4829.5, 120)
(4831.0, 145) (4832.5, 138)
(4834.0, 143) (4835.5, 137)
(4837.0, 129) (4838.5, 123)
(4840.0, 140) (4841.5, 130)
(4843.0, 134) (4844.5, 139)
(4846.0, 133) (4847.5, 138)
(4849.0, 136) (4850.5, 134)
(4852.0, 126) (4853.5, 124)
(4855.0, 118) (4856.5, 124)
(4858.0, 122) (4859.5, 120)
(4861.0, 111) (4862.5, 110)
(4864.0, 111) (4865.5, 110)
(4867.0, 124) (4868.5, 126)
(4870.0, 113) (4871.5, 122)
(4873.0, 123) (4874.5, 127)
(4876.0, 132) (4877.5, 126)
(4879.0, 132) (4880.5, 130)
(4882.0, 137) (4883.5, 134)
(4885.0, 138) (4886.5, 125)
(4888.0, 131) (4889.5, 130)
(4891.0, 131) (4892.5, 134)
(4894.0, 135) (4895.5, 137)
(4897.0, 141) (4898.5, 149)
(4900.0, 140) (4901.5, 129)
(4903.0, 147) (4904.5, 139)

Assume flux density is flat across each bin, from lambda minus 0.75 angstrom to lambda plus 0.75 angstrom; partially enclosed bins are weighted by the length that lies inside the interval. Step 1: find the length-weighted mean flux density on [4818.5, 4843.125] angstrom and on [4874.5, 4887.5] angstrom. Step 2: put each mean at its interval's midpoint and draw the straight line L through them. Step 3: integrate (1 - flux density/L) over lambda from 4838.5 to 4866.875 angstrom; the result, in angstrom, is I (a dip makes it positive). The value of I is 1.73 angstrom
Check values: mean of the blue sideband 135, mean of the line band 125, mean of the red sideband 131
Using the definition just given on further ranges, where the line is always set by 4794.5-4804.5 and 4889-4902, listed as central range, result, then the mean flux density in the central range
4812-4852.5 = -0.22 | 136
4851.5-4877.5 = 2.96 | 120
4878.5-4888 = 0.25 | 133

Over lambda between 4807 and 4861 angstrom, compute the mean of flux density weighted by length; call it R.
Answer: 133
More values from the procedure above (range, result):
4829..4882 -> 127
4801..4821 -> 135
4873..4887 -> 131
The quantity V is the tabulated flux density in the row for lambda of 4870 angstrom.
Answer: 113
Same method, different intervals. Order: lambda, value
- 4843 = 134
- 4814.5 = 139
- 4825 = 136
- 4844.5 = 139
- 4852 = 126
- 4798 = 131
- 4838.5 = 123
